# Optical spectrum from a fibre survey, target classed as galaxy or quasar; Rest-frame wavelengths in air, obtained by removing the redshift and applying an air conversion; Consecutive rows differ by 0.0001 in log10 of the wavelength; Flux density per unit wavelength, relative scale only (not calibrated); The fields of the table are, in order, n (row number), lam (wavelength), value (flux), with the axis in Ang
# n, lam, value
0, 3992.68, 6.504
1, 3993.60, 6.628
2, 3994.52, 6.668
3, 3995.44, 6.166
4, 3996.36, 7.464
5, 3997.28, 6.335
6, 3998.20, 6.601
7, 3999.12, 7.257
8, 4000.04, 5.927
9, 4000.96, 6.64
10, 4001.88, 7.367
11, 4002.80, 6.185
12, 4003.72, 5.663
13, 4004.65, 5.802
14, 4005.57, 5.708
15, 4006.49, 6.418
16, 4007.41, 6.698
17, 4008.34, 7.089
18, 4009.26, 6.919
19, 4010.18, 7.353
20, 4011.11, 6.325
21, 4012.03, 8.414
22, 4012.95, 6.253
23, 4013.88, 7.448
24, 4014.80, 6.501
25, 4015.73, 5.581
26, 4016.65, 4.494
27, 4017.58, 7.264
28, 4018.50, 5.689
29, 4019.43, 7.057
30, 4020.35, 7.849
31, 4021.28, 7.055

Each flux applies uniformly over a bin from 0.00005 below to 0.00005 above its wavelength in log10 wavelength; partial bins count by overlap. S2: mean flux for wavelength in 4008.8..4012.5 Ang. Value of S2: 7.26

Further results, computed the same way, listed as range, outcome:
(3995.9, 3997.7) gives 6.91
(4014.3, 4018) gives 5.96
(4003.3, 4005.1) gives 5.71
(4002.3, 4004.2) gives 5.94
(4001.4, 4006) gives 6.15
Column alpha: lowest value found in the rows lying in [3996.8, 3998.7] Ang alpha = 6.335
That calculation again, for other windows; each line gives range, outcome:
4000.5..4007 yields 5.663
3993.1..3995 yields 6.628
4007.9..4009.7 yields 6.919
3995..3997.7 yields 6.166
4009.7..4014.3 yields 6.253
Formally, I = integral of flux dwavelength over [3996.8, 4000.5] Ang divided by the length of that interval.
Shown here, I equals 6.54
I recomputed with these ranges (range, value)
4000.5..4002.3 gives 7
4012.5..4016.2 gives 6.44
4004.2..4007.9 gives 6.16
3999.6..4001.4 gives 6.29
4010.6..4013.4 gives 7.01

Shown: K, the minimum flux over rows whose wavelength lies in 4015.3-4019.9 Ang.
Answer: 4.494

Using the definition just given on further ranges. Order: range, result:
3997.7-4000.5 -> 5.927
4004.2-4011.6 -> 5.708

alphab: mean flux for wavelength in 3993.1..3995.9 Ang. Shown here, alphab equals 6.49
